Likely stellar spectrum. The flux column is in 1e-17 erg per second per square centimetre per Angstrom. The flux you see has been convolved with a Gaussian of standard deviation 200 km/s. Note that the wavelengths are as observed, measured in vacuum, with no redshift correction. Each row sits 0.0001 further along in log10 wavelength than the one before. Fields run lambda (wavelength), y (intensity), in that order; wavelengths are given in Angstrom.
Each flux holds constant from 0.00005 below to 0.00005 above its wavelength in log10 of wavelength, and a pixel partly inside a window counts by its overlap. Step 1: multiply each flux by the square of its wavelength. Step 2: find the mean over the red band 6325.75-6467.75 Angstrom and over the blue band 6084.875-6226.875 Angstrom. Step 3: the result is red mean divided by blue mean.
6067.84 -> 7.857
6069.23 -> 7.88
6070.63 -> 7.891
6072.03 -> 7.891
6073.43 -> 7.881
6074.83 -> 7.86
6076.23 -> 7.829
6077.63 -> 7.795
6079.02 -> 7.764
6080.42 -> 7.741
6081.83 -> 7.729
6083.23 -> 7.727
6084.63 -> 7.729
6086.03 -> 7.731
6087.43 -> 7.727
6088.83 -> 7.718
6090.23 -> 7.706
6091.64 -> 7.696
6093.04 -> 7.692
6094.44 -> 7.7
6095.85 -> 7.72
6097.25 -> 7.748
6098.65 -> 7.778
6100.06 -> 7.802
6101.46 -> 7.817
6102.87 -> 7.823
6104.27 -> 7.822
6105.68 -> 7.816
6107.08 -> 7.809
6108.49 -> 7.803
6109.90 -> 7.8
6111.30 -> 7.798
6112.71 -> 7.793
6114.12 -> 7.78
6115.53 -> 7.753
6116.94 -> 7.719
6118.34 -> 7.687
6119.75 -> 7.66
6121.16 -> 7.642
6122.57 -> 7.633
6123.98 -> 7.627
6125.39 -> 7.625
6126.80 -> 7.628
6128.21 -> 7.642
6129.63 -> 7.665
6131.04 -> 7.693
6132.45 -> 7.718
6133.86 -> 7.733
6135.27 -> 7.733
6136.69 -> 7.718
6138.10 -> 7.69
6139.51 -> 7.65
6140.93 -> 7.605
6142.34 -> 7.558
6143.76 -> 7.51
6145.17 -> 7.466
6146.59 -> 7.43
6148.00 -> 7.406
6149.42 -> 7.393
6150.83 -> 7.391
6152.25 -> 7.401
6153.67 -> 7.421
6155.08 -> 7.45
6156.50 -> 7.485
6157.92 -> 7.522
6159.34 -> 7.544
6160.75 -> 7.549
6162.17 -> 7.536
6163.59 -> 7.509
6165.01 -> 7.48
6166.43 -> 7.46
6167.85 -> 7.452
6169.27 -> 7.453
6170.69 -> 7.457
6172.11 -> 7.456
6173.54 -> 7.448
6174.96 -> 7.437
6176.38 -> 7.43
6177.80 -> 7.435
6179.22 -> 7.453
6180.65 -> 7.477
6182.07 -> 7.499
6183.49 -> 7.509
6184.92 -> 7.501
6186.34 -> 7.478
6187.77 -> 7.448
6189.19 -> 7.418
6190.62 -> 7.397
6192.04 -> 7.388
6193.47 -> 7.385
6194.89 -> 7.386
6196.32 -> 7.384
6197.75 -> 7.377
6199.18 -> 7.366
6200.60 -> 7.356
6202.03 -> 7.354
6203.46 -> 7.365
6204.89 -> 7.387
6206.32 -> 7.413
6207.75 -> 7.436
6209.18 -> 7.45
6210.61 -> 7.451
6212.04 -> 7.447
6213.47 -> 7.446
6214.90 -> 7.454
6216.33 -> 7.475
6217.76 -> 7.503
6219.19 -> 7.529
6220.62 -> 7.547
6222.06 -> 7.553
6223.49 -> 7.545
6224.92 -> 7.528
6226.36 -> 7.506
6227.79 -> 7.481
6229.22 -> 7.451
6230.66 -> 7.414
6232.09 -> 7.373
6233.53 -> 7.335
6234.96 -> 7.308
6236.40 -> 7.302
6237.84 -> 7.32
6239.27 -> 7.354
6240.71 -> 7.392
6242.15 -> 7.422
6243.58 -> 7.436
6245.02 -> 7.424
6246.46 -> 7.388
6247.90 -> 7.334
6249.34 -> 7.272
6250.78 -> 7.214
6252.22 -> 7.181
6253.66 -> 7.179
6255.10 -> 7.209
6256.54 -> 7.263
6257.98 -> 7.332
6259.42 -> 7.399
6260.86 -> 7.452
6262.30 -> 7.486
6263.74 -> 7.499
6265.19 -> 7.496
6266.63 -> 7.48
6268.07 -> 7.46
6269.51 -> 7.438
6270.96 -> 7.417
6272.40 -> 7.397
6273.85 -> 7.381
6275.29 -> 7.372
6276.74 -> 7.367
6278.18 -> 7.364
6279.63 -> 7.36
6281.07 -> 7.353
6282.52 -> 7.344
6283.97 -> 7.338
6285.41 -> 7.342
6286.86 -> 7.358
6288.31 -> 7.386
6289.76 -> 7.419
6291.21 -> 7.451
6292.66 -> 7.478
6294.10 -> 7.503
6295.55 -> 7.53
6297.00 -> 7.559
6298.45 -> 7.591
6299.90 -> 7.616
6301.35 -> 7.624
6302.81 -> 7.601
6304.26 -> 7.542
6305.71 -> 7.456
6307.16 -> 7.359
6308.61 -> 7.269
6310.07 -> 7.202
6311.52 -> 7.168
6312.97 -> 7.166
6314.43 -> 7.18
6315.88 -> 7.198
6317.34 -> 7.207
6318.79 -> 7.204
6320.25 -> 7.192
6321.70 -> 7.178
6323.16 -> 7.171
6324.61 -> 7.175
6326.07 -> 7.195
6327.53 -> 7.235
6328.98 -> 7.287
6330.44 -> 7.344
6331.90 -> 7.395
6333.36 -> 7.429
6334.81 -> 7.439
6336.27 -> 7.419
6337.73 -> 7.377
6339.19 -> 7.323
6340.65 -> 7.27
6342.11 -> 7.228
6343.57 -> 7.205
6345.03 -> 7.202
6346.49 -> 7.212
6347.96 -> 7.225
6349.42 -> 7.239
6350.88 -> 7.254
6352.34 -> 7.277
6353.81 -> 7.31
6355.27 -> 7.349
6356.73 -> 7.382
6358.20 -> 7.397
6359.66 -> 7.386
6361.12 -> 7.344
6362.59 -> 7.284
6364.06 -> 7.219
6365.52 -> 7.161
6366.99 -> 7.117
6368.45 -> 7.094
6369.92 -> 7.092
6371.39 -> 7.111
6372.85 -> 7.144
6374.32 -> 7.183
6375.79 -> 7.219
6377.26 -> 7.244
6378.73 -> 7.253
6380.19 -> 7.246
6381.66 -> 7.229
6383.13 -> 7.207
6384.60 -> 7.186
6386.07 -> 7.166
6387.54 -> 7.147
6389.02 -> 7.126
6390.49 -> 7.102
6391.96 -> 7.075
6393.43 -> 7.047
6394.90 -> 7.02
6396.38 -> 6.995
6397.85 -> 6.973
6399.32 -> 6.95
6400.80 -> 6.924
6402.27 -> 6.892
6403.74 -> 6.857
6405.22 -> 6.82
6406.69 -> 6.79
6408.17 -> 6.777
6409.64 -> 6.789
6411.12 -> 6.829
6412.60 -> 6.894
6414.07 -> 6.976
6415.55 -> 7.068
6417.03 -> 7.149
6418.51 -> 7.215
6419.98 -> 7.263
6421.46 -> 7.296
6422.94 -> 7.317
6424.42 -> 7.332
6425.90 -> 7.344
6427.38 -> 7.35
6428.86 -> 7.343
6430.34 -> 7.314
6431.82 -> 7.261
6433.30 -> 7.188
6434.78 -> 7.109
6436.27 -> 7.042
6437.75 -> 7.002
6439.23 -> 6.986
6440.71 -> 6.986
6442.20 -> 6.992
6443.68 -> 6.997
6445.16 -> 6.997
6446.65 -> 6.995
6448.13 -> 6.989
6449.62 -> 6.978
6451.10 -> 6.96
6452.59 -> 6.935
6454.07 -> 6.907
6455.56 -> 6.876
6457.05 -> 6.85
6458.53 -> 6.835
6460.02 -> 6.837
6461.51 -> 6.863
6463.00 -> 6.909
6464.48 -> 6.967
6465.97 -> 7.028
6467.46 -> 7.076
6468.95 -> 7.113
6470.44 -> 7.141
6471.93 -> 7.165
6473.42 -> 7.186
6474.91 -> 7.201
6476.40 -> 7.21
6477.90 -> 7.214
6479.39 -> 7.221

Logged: 1.0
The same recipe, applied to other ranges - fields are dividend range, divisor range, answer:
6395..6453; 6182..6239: 1.01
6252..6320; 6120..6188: 1.02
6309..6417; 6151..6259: 1.02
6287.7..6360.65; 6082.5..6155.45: 1.02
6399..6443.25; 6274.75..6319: 1.00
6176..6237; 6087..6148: 0.99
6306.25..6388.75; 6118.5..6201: 1.02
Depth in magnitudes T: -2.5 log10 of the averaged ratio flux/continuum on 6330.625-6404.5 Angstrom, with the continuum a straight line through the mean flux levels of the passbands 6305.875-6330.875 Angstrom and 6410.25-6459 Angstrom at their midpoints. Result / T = -0.01 mag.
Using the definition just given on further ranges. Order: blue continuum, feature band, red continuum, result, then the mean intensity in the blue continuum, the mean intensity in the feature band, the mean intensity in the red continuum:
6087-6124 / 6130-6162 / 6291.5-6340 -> 0.02 mag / 7.75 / 7.55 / 7.35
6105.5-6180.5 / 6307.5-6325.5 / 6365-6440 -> 0.01 mag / 7.58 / 7.2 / 7.1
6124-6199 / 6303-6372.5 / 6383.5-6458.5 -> -0.01 mag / 7.5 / 7.27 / 7.05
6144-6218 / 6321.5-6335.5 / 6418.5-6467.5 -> -0.01 mag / 7.44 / 7.29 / 7.07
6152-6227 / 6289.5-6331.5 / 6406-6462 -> -0.01 mag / 7.46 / 7.35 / 7.04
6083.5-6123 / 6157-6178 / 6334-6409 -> 0.02 mag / 7.75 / 7.48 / 7.17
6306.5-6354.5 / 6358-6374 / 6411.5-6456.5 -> 0.00 mag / 7.26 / 7.21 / 7.1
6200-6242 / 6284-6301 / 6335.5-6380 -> -0.02 mag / 7.43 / 7.48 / 7.25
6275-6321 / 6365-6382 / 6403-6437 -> 0.00 mag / 7.38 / 7.17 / 7.1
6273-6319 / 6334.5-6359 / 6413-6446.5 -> 0.00 mag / 7.39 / 7.3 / 7.15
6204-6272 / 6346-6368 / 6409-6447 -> -0.01 mag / 7.41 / 7.27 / 7.12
